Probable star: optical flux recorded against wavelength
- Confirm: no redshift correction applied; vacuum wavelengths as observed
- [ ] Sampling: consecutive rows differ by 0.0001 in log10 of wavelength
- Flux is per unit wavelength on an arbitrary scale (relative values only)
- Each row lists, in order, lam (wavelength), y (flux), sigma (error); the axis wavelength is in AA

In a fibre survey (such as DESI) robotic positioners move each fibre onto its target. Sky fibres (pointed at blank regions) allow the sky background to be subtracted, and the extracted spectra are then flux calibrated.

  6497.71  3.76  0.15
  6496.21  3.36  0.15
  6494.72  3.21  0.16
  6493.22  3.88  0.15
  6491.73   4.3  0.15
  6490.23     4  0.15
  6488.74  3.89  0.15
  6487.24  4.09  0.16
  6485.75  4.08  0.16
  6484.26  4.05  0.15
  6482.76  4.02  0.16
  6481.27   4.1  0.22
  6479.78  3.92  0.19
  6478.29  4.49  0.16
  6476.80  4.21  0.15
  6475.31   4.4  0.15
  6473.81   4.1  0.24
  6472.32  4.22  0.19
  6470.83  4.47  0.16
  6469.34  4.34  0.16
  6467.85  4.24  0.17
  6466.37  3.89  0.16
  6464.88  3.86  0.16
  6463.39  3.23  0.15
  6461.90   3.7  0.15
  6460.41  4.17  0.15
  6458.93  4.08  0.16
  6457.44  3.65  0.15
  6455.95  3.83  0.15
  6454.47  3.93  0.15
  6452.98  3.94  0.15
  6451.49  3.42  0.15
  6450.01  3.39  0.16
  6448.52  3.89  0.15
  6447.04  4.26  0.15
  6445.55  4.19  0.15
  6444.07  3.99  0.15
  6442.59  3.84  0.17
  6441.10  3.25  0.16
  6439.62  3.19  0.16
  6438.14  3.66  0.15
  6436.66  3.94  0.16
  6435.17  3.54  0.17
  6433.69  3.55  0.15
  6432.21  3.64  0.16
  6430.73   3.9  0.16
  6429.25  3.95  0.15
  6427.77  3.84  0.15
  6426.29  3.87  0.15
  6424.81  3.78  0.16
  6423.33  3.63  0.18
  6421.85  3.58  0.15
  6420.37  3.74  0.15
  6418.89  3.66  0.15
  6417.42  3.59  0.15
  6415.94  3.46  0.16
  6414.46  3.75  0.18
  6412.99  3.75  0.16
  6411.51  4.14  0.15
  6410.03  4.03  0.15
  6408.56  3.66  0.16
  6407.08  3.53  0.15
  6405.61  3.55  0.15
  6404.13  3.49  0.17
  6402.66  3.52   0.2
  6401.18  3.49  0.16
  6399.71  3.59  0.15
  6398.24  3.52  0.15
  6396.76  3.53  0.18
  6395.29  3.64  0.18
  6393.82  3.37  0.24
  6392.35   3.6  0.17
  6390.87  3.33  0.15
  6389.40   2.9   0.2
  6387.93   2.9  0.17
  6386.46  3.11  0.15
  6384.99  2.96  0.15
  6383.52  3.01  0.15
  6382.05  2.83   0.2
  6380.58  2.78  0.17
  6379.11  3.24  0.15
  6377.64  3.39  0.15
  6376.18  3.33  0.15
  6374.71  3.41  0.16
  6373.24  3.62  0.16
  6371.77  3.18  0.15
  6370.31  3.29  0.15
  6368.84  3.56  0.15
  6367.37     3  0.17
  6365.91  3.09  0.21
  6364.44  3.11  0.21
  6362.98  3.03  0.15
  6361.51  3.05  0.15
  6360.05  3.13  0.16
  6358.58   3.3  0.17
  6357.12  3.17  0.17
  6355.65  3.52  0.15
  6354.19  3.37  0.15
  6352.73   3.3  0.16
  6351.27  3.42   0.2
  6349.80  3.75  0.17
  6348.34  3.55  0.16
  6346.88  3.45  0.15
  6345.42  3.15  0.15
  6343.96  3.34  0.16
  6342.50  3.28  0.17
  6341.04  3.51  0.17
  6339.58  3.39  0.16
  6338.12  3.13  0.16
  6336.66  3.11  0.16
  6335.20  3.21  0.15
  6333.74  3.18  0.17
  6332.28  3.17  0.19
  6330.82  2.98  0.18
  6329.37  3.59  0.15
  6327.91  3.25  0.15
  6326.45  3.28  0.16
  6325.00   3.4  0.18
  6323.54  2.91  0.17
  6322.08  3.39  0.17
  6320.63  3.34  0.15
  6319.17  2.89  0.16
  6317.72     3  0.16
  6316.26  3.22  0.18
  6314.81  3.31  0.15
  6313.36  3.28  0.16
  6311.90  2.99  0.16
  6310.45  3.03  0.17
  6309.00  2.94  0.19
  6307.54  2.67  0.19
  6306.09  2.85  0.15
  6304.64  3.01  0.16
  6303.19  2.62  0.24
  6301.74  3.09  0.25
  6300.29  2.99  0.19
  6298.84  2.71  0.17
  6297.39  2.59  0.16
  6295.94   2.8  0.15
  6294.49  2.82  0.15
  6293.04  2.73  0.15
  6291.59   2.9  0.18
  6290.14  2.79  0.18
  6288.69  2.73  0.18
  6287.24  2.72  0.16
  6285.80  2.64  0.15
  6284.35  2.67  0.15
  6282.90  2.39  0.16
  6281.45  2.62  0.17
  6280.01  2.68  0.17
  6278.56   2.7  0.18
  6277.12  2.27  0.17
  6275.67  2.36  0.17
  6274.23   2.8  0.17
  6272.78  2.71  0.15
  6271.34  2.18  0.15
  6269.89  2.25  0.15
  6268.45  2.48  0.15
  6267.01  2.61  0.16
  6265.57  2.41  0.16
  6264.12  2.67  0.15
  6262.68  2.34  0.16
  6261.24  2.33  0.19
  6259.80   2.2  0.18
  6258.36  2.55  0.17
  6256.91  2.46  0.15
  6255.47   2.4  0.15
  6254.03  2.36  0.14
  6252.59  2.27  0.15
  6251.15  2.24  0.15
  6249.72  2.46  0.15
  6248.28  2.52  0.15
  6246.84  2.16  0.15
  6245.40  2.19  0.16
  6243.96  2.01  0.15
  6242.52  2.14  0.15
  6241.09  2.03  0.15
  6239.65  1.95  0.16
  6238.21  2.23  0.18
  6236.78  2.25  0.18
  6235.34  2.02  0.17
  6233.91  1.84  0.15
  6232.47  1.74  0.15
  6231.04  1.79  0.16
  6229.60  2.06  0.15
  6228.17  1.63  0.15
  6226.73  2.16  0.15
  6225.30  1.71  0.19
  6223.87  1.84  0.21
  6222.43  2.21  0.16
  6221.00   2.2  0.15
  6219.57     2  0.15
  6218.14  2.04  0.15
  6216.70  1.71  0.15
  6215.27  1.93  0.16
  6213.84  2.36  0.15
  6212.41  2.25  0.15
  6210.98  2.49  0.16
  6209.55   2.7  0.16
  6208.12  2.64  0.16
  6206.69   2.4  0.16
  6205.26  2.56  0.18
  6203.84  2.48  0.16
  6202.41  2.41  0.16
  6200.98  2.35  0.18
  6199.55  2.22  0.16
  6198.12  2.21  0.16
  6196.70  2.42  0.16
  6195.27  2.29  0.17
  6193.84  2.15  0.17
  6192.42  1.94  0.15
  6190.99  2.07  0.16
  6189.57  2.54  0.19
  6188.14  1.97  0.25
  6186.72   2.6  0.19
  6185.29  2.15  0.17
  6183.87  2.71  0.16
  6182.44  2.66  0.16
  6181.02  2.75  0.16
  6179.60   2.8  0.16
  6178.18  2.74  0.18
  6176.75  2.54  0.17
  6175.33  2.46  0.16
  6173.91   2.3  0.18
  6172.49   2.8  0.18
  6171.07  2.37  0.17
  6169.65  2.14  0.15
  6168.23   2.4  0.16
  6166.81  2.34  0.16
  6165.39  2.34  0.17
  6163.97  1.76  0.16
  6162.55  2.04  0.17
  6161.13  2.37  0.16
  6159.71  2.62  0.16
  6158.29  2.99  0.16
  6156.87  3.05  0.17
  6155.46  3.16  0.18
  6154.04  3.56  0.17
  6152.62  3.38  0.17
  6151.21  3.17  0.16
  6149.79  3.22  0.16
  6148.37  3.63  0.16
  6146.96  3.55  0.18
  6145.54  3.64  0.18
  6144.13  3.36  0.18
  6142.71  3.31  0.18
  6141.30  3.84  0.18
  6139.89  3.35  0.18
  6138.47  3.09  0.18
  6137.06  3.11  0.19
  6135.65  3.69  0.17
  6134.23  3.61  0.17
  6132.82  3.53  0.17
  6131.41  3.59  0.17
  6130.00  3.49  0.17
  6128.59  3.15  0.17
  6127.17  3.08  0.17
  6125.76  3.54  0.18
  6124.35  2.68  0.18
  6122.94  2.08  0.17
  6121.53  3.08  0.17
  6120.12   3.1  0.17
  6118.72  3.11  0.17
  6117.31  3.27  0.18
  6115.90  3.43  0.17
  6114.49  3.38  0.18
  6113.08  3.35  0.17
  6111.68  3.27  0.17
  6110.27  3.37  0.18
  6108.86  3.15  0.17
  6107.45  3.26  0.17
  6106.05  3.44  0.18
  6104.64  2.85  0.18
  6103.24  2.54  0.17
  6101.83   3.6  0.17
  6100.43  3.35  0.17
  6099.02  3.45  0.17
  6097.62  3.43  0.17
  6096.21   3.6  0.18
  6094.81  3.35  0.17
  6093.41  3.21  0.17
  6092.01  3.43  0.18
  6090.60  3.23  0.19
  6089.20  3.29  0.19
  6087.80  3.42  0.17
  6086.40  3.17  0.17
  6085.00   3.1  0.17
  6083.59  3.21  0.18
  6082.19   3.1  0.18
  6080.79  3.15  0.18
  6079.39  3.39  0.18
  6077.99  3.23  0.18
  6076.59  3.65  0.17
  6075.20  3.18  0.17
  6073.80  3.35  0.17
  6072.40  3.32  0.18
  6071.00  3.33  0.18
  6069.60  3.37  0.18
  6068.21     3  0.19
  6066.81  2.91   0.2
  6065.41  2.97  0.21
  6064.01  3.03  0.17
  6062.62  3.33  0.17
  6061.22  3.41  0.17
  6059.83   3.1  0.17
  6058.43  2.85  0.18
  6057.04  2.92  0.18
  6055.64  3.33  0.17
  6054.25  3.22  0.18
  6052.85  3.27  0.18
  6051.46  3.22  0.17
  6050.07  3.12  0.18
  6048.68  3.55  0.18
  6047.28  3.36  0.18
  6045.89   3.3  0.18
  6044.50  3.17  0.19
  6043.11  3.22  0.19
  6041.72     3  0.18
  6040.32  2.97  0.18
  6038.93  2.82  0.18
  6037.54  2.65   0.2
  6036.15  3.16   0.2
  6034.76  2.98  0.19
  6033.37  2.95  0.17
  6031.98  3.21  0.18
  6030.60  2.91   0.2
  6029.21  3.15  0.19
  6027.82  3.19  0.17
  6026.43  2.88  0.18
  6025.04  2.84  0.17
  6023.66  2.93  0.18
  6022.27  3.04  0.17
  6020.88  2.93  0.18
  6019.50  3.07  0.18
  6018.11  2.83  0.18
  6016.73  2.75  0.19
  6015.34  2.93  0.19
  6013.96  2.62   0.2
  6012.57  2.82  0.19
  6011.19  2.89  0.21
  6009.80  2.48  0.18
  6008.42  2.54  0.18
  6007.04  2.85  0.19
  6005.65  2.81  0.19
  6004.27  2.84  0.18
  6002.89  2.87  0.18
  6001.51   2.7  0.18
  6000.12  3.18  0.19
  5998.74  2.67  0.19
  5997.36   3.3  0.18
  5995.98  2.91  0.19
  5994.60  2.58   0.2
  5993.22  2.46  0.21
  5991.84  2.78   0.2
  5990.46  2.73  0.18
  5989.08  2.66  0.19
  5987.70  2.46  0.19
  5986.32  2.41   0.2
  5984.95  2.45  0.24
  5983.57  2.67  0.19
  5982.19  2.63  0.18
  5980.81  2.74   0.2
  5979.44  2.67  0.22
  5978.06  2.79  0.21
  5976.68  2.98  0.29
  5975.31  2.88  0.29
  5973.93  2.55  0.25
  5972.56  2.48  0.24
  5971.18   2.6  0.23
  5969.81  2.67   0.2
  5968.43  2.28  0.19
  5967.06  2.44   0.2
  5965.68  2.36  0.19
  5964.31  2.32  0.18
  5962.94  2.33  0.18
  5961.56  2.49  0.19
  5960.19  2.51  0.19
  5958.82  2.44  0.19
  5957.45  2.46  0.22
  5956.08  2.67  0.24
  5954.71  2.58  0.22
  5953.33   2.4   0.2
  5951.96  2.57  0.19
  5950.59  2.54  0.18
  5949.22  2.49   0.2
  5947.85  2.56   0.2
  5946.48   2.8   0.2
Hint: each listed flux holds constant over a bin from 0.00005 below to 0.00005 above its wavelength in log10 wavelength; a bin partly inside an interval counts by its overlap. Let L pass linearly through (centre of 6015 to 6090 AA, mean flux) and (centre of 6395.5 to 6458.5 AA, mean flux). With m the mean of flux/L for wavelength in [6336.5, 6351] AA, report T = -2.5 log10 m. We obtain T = 0.06 mag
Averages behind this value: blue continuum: 3.13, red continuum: 3.71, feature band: 3.38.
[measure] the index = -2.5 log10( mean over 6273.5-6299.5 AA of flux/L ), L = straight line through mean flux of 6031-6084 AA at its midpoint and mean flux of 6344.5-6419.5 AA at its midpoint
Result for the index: 0.24 mag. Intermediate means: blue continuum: 3.16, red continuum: 3.37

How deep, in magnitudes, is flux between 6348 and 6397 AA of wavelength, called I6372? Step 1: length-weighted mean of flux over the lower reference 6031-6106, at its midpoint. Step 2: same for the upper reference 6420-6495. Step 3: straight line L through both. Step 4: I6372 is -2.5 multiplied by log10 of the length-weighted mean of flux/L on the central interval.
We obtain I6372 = 0.152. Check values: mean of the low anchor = 3.2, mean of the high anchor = 3.89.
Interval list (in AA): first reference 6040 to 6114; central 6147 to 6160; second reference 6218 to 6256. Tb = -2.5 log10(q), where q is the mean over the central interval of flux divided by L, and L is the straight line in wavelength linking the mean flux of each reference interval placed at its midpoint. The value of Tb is -0.20 mag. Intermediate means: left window 3.24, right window 2.09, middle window 3.23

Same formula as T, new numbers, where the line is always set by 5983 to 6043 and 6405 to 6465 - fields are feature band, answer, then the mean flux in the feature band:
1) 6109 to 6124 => -0.03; 3.13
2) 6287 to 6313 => 0.21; 2.84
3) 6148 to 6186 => 0.18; 2.67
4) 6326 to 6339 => 0.10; 3.21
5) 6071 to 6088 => -0.10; 3.27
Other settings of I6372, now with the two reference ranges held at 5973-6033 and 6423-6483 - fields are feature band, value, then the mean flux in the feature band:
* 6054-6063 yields -0.08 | 3.16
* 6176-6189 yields 0.26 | 2.55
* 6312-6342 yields 0.12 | 3.22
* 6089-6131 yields -0.05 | 3.22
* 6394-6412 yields 0.04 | 3.63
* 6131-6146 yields -0.11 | 3.46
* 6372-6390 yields 0.19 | 3.13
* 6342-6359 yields 0.08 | 3.39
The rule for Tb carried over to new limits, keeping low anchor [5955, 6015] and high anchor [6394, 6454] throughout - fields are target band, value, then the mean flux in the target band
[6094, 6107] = -0.127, 3.29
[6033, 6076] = -0.119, 3.14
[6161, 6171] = 0.366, 2.2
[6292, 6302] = 0.206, 2.81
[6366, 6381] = 0.092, 3.28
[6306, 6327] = 0.111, 3.11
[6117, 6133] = -0.050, 3.13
